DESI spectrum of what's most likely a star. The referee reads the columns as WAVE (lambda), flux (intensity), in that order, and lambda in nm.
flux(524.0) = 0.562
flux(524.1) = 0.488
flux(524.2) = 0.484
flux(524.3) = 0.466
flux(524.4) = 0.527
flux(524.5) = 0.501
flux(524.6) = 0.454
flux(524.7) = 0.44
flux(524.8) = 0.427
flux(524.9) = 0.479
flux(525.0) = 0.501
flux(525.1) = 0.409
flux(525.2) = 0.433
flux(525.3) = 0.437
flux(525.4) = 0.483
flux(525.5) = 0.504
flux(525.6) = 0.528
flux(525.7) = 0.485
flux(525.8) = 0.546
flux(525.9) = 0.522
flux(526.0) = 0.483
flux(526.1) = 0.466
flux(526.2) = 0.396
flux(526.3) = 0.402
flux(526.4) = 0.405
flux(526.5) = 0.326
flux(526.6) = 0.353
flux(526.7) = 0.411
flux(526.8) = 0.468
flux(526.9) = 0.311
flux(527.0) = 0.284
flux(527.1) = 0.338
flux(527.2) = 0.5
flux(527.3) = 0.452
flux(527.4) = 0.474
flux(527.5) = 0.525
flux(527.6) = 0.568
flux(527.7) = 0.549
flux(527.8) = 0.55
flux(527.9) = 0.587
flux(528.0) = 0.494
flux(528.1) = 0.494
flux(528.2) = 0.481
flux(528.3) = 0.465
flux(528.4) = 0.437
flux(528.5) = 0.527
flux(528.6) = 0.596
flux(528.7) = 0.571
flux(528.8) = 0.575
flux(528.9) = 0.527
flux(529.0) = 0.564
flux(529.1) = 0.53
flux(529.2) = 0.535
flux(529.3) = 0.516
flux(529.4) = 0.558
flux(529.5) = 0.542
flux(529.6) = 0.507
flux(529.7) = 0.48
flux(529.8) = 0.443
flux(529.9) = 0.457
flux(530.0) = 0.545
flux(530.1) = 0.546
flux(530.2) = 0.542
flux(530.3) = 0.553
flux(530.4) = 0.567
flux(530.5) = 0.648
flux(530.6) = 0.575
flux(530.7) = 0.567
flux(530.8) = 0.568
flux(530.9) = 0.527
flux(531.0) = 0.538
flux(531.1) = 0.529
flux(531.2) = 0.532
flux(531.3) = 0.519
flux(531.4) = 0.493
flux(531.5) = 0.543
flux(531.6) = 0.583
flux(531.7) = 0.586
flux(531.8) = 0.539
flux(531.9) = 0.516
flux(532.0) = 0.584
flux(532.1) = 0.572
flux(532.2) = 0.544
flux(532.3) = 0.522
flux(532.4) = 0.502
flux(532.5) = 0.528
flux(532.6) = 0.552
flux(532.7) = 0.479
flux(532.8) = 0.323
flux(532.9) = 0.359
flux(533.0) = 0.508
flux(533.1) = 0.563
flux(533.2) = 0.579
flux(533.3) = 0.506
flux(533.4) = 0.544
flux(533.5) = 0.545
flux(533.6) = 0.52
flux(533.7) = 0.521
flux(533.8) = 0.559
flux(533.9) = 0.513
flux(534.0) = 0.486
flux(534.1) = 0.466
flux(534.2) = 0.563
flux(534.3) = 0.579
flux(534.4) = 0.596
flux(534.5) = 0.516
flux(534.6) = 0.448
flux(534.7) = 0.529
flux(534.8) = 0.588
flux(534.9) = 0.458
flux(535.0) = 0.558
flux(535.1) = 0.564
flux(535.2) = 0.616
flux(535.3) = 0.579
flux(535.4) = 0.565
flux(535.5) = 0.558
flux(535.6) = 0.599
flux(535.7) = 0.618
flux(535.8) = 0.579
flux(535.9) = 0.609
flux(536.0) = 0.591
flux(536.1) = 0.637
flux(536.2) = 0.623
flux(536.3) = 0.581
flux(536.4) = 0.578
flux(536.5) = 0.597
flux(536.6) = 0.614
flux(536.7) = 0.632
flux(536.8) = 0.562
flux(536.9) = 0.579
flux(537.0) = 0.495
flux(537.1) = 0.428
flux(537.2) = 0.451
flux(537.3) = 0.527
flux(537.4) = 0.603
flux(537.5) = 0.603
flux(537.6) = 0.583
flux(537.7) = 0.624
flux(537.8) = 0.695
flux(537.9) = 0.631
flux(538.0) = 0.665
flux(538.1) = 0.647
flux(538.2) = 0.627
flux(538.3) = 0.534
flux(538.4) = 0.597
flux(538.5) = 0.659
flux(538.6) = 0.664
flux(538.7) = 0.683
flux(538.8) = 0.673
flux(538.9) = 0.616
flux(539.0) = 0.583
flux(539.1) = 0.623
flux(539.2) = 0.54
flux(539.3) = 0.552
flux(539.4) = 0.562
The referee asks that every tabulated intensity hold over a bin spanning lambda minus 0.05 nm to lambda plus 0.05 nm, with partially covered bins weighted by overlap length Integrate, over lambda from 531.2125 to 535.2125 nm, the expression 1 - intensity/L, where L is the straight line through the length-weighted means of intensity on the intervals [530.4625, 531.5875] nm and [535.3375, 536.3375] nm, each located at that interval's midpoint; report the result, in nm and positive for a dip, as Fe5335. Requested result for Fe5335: 0.31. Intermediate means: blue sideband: 0.549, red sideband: 0.596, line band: 0.526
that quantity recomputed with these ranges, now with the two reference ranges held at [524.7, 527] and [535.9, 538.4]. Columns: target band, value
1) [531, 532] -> -0.05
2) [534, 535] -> 0.05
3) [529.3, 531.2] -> -0.15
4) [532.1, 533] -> 0.08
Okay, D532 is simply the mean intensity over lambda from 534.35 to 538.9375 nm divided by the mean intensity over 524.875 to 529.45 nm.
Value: 1.22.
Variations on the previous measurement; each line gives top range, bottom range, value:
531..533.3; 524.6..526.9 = 1.16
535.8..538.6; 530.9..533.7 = 1.13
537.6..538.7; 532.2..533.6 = 1.26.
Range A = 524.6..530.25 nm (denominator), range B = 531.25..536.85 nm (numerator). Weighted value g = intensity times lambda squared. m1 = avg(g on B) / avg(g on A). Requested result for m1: 1.2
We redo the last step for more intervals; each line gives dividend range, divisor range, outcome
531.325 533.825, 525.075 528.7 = 1.15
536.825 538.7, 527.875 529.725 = 1.16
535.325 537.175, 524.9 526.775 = 1.34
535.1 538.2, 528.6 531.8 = 1.11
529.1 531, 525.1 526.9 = 1.23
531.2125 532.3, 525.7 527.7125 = 1.27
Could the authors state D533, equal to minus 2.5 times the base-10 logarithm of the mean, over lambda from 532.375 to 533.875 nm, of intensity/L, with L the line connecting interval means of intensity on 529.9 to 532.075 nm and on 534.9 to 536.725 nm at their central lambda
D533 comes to 0.13 mag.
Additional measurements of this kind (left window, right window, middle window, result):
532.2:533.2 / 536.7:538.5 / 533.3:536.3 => -0.05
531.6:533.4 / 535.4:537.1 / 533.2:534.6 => 0.03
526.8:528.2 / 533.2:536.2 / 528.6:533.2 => -0.05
